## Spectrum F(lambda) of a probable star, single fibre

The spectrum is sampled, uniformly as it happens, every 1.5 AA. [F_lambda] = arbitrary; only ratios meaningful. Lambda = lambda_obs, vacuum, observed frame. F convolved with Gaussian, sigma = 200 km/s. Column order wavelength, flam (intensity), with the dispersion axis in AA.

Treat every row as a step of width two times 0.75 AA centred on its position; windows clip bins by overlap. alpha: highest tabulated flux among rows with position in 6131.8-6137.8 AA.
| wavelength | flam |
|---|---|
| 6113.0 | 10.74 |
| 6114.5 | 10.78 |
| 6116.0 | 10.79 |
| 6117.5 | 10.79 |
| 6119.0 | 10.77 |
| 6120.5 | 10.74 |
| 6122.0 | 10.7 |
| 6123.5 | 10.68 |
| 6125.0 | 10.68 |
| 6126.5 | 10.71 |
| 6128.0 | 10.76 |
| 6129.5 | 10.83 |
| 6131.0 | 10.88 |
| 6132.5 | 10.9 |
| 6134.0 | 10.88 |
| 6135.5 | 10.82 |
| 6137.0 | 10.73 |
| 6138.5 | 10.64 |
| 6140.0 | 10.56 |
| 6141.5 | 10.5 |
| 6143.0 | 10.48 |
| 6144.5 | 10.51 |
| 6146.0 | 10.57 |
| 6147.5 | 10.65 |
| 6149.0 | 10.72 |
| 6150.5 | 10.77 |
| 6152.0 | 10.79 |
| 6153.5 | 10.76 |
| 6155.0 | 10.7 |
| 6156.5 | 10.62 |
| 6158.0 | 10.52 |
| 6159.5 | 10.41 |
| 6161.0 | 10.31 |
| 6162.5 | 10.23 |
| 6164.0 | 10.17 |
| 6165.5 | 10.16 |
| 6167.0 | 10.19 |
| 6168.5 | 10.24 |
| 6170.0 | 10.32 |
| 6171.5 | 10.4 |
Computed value 10.9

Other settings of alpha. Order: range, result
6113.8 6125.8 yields 10.79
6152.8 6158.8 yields 10.76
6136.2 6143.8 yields 10.73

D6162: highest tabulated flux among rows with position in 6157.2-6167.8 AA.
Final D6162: 10.52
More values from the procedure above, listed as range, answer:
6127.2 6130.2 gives 10.83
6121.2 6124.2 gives 10.7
